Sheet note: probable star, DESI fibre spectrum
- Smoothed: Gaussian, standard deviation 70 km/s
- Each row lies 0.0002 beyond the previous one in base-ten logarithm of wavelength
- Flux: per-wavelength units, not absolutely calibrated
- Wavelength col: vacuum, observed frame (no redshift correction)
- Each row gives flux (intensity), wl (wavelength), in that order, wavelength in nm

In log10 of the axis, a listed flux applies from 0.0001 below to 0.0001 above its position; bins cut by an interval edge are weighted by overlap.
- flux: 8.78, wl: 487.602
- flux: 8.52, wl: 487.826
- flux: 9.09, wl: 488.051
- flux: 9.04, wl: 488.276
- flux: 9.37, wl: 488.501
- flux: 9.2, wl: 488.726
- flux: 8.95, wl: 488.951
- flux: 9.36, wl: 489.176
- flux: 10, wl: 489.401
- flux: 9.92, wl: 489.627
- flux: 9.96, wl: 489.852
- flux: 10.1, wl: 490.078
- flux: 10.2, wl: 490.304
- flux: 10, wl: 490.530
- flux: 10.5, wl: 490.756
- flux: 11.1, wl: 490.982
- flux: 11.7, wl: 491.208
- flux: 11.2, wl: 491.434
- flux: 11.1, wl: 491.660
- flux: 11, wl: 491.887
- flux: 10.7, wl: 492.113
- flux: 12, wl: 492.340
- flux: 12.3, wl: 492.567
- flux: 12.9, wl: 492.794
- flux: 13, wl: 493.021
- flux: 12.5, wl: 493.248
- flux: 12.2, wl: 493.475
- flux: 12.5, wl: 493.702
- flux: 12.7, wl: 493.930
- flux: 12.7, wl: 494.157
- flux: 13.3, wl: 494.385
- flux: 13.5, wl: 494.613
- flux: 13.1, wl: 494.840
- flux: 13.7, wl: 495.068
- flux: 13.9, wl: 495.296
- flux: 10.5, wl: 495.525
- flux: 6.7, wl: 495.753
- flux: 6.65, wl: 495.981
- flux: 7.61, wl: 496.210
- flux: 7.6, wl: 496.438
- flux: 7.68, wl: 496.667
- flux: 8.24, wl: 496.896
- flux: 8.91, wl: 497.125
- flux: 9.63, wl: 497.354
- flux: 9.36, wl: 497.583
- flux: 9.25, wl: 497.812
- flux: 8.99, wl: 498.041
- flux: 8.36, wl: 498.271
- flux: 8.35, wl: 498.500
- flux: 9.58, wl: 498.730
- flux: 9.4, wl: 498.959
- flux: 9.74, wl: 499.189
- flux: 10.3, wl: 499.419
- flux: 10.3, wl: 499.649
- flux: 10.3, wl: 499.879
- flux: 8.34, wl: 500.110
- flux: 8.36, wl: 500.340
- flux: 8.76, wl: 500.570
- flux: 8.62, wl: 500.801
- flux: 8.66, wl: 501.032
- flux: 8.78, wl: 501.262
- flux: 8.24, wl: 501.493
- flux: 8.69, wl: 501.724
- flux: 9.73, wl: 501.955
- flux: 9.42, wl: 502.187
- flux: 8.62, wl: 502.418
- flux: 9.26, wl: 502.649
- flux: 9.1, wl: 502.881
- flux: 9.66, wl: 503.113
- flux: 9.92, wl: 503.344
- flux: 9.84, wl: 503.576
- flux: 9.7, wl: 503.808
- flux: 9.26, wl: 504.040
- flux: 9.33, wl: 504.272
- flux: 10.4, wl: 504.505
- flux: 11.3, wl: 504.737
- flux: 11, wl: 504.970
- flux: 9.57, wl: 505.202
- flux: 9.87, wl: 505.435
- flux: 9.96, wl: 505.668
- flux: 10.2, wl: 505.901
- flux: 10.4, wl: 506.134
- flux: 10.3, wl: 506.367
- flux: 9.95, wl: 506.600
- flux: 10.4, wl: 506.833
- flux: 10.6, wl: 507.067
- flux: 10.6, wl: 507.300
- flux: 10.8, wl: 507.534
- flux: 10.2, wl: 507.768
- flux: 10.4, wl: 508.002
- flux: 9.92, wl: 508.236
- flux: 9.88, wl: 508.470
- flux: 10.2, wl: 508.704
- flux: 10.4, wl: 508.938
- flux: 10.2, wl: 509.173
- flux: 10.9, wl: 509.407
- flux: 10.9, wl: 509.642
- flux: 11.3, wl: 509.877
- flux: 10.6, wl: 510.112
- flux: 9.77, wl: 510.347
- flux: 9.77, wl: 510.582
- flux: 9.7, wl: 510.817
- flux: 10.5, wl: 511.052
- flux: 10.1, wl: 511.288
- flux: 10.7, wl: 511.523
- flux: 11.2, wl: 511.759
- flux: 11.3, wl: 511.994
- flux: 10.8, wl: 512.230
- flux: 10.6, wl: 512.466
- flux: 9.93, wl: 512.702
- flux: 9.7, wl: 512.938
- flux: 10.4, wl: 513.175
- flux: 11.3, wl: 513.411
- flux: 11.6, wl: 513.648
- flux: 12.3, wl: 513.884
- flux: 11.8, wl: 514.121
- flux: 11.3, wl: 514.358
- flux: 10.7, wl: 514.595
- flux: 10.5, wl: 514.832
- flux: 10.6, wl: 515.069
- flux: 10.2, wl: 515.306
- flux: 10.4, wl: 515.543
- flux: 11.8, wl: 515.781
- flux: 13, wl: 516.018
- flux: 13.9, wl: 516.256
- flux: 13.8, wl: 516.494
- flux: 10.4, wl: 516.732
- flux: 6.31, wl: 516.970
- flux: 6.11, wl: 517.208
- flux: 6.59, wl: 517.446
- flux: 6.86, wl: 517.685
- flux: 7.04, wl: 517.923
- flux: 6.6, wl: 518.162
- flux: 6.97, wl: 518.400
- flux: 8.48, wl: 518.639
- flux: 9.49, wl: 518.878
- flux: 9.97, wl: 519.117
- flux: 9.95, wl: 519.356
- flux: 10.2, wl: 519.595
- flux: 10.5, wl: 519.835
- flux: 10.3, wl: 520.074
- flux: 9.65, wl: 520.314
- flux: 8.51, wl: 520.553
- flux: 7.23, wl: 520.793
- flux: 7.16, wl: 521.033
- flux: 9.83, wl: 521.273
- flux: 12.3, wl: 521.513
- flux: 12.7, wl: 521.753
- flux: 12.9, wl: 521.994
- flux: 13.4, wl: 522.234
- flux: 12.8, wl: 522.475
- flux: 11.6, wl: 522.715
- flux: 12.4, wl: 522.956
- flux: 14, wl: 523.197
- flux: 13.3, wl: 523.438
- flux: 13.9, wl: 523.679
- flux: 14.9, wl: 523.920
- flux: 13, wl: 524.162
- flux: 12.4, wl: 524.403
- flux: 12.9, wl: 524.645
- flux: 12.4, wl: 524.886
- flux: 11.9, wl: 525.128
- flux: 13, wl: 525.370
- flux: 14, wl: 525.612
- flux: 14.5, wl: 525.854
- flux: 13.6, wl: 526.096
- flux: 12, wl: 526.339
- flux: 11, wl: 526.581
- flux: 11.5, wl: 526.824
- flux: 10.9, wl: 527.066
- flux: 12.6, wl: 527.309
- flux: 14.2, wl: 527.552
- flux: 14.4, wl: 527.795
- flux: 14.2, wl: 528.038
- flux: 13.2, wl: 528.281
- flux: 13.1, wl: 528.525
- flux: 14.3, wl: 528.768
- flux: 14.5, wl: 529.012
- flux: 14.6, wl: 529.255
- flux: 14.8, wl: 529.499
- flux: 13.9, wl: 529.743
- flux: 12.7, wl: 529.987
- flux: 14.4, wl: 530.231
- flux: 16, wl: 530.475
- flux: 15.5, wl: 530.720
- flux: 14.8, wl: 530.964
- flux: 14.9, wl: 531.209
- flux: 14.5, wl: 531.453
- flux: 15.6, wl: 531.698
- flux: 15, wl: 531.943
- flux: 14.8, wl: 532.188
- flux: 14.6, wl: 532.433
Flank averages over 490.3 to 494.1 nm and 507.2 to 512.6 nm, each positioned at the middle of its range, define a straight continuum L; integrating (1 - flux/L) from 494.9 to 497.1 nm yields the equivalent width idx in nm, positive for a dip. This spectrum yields 0.42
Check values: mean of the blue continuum 11.7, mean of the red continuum 10.5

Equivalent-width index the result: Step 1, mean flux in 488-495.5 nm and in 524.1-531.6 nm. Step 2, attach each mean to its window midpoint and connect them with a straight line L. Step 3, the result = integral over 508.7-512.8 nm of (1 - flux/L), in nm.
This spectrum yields 0.65 nm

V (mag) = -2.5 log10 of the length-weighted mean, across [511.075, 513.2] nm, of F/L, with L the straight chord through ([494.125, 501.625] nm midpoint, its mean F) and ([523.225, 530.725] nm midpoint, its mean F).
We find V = 0.09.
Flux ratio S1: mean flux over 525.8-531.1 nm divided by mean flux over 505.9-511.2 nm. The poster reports 1.32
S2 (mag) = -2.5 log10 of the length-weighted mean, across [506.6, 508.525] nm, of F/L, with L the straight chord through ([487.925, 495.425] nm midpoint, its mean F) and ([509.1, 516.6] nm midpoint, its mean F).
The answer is 0.07 mag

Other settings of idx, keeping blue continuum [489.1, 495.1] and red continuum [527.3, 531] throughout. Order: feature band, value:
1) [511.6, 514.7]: 0.498 nm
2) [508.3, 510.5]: 0.410 nm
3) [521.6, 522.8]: 0.091 nm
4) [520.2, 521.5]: 0.463 nm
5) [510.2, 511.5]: 0.291 nm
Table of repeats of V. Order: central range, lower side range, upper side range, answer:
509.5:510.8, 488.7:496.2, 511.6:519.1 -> -0.01 mag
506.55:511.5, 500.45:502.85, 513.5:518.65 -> -0.10 mag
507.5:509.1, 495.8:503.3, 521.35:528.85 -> 0.01 mag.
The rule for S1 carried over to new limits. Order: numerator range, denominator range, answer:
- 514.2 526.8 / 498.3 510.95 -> 1.12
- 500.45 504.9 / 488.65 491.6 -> 0.92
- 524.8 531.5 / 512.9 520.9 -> 1.38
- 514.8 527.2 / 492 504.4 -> 1.10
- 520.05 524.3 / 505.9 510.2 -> 1.12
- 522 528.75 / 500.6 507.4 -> 1.34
